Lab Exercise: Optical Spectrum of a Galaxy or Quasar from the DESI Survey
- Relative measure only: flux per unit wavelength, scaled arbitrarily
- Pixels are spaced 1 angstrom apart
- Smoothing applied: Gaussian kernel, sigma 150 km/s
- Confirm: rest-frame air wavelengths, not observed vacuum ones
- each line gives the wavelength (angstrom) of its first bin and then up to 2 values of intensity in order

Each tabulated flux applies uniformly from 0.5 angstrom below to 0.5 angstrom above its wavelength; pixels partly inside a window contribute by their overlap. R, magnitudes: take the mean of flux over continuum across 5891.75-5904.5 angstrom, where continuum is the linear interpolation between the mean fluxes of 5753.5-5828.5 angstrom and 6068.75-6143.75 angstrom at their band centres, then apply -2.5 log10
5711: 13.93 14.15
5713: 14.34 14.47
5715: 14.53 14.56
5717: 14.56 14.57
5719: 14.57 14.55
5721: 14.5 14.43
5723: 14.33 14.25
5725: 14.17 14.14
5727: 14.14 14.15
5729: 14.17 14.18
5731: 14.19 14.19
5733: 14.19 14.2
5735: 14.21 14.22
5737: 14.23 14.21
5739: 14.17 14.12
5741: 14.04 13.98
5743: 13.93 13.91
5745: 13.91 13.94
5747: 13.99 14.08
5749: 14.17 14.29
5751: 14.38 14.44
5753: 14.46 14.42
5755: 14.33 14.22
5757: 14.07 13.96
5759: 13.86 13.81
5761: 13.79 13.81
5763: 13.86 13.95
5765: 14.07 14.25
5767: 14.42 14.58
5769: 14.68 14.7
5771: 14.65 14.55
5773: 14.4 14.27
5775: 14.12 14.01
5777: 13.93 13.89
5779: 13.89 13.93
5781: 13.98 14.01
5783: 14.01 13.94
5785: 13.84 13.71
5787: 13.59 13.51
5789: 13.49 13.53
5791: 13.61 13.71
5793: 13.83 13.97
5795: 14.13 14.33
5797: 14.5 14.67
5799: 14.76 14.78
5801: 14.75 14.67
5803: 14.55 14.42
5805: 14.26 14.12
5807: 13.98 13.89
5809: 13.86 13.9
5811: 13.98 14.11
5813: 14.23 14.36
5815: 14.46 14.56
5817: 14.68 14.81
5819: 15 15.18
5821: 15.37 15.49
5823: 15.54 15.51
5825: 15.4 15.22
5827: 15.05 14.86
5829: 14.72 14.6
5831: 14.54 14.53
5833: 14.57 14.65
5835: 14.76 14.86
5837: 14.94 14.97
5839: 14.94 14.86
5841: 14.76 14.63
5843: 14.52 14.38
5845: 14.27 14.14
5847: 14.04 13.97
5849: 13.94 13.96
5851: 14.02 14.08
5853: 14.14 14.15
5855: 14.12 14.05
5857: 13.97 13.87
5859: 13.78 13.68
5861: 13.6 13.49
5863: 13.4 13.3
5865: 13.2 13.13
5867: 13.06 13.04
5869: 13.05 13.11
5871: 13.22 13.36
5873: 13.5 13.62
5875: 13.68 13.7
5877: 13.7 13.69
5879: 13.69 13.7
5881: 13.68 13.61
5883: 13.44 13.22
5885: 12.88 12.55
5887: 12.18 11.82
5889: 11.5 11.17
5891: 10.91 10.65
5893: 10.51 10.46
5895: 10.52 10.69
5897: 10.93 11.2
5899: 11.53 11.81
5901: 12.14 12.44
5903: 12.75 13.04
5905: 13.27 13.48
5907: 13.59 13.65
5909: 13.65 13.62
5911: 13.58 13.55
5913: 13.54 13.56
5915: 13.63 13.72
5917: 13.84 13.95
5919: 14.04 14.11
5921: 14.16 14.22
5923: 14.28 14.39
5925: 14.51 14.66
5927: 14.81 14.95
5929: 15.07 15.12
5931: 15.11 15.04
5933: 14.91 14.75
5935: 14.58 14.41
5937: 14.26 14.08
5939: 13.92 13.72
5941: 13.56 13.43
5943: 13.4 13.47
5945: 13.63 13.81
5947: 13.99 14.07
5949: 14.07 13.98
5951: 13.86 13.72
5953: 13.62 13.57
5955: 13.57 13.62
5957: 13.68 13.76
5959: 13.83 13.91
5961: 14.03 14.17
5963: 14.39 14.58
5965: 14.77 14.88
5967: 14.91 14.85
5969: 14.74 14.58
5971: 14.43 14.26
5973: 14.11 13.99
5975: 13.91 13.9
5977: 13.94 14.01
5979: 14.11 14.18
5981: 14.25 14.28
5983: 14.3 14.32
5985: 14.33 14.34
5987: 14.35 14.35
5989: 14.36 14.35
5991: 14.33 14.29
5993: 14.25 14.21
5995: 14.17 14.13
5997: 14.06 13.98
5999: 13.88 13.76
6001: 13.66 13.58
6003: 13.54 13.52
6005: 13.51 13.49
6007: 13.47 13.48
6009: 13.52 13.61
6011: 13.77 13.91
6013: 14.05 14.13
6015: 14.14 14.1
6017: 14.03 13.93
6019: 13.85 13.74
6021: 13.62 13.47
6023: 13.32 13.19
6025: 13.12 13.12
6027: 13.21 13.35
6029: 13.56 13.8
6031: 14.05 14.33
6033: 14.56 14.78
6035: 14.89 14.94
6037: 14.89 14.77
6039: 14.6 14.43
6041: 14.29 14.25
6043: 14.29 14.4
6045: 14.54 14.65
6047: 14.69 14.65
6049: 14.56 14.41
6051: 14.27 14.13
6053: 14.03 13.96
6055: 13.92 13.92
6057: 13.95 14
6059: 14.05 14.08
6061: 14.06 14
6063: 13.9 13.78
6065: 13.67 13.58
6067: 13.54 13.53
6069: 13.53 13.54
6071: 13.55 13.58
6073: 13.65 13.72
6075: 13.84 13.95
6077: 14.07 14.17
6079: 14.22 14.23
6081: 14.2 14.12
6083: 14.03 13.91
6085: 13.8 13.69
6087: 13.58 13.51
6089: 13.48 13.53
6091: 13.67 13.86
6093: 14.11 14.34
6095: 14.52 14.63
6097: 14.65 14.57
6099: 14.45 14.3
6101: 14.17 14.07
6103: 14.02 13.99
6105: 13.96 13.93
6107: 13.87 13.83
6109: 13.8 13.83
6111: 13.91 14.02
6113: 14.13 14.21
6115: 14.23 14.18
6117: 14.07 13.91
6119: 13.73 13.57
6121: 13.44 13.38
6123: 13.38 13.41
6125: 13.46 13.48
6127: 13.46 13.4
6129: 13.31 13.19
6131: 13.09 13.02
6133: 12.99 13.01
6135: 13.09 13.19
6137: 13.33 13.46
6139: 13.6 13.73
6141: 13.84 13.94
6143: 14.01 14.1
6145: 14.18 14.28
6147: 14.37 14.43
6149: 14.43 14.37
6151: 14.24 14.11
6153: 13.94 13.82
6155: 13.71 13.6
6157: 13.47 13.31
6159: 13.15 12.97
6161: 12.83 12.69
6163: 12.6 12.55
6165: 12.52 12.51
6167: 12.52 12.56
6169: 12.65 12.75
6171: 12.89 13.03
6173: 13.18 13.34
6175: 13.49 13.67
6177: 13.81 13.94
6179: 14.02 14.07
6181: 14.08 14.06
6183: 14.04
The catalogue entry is 0.23 mag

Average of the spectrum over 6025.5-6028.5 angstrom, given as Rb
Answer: 13.2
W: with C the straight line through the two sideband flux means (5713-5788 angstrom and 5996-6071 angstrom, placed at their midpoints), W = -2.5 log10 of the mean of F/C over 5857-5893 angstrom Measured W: 0.08 mag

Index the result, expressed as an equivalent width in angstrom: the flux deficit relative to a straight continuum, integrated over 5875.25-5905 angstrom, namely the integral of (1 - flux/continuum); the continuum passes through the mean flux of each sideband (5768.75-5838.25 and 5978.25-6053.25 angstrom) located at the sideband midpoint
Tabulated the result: 4.2 angstrom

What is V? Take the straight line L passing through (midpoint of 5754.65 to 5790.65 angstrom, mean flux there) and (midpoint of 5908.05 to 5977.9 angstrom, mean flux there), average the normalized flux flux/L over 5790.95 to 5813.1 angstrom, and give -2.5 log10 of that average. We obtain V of -0.01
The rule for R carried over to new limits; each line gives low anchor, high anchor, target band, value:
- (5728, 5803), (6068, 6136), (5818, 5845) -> -0.06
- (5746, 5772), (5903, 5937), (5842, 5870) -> 0.03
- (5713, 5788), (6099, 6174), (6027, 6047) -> -0.05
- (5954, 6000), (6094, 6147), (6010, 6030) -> 0.03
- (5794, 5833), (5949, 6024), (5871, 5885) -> 0.07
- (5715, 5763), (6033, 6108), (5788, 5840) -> -0.03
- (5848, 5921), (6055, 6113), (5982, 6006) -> -0.04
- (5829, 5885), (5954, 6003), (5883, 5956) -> 0.06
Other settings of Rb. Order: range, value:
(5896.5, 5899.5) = 11.2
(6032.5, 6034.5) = 14.7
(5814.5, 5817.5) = 14.6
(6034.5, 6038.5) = 14.9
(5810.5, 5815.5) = 14.2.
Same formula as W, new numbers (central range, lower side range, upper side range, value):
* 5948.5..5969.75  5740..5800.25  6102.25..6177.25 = -0.02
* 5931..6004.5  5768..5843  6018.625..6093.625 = 0.00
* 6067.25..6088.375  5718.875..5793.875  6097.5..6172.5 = -0.01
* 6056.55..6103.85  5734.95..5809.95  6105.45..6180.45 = -0.02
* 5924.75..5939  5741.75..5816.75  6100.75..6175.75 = -0.06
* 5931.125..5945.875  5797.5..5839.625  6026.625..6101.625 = 0.02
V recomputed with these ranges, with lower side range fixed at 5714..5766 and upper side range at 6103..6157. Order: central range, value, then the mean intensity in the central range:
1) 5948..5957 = 0.01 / 13.8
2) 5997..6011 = 0.02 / 13.6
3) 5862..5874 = 0.06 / 13.2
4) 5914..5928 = -0.02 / 14.2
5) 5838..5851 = -0.02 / 14.4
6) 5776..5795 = 0.03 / 13.8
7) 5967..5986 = -0.03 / 14.3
